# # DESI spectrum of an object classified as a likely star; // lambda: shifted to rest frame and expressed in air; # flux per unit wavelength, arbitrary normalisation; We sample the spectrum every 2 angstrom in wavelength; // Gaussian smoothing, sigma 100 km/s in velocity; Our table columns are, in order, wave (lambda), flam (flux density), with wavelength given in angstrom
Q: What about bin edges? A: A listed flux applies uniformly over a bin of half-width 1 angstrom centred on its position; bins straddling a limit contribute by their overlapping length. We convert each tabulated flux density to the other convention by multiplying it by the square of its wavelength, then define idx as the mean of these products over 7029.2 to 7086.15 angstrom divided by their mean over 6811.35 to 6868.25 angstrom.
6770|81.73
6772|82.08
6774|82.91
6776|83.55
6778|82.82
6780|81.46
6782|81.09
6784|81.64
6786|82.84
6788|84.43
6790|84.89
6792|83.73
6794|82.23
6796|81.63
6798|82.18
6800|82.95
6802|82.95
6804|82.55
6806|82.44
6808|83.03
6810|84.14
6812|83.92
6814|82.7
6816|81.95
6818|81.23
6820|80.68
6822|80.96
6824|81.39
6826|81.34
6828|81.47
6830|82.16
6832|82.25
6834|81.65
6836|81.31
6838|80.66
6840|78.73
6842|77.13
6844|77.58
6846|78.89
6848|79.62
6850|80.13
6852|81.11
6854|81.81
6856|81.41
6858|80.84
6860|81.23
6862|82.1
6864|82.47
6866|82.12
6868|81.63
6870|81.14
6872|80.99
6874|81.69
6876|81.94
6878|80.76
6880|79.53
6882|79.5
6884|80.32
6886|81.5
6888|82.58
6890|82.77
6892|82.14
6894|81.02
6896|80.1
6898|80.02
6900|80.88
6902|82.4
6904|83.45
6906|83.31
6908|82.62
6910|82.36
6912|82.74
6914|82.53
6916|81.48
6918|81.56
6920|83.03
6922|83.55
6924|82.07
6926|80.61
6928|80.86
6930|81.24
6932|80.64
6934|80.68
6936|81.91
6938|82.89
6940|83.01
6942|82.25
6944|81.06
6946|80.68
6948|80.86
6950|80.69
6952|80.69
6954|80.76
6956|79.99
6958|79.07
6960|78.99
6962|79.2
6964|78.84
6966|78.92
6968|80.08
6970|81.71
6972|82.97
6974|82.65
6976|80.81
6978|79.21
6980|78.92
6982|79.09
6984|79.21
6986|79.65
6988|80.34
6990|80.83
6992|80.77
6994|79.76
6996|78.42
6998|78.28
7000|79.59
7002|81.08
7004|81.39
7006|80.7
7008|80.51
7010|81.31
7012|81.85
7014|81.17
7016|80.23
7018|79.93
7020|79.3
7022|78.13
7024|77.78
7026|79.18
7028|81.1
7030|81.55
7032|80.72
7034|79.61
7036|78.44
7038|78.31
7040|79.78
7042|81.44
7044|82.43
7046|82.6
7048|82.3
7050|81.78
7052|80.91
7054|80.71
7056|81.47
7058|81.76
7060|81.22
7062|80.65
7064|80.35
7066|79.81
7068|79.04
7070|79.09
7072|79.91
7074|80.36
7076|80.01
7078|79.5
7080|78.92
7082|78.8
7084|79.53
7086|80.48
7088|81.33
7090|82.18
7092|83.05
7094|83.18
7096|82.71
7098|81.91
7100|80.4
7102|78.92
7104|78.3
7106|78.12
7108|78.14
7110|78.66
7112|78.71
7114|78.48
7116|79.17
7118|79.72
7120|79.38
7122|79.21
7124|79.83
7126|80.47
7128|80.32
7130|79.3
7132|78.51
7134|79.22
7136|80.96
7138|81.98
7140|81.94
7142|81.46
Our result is 1.1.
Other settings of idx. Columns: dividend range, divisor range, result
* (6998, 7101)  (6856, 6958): 1.03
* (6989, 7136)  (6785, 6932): 1.04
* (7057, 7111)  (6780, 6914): 1.05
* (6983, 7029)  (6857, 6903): 1.02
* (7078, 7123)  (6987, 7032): 1.02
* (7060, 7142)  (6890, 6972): 1.03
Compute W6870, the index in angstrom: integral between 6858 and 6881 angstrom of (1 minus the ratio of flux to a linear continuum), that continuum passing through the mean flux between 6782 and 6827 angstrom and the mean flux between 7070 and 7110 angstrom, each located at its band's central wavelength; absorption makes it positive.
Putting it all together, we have 0.2 angstrom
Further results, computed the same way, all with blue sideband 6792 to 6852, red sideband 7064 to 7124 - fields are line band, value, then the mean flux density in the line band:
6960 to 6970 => 0.1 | 79.5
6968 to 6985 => 0.0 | 80.5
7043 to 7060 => -0.3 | 81.7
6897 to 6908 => -0.2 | 82.1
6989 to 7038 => 0.2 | 80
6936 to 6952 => -0.2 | 81.6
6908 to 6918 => -0.2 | 82.2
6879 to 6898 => 0.0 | 81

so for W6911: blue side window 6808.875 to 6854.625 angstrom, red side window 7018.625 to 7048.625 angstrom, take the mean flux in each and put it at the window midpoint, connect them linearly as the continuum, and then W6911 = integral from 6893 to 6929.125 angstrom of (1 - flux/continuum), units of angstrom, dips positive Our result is -0.6 angstrom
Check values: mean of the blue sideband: 81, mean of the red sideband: 80.1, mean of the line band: 81.9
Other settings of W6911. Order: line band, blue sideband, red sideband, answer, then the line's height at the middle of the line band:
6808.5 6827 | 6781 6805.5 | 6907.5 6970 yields 0.1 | 82.5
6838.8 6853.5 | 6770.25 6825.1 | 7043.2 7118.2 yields 0.5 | 82.2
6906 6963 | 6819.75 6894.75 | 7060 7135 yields -0.5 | 80.6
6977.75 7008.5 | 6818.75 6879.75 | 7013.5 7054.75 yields 0.2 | 80.5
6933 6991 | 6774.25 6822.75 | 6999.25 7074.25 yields 0.4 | 81.1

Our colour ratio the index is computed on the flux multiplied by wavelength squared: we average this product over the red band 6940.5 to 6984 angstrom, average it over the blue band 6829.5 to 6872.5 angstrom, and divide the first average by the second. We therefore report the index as 1.0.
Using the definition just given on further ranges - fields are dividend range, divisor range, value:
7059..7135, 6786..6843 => 1.06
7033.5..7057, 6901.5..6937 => 1.02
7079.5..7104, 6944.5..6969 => 1.05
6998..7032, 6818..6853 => 1.05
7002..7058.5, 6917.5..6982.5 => 1.02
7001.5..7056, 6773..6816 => 1.04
